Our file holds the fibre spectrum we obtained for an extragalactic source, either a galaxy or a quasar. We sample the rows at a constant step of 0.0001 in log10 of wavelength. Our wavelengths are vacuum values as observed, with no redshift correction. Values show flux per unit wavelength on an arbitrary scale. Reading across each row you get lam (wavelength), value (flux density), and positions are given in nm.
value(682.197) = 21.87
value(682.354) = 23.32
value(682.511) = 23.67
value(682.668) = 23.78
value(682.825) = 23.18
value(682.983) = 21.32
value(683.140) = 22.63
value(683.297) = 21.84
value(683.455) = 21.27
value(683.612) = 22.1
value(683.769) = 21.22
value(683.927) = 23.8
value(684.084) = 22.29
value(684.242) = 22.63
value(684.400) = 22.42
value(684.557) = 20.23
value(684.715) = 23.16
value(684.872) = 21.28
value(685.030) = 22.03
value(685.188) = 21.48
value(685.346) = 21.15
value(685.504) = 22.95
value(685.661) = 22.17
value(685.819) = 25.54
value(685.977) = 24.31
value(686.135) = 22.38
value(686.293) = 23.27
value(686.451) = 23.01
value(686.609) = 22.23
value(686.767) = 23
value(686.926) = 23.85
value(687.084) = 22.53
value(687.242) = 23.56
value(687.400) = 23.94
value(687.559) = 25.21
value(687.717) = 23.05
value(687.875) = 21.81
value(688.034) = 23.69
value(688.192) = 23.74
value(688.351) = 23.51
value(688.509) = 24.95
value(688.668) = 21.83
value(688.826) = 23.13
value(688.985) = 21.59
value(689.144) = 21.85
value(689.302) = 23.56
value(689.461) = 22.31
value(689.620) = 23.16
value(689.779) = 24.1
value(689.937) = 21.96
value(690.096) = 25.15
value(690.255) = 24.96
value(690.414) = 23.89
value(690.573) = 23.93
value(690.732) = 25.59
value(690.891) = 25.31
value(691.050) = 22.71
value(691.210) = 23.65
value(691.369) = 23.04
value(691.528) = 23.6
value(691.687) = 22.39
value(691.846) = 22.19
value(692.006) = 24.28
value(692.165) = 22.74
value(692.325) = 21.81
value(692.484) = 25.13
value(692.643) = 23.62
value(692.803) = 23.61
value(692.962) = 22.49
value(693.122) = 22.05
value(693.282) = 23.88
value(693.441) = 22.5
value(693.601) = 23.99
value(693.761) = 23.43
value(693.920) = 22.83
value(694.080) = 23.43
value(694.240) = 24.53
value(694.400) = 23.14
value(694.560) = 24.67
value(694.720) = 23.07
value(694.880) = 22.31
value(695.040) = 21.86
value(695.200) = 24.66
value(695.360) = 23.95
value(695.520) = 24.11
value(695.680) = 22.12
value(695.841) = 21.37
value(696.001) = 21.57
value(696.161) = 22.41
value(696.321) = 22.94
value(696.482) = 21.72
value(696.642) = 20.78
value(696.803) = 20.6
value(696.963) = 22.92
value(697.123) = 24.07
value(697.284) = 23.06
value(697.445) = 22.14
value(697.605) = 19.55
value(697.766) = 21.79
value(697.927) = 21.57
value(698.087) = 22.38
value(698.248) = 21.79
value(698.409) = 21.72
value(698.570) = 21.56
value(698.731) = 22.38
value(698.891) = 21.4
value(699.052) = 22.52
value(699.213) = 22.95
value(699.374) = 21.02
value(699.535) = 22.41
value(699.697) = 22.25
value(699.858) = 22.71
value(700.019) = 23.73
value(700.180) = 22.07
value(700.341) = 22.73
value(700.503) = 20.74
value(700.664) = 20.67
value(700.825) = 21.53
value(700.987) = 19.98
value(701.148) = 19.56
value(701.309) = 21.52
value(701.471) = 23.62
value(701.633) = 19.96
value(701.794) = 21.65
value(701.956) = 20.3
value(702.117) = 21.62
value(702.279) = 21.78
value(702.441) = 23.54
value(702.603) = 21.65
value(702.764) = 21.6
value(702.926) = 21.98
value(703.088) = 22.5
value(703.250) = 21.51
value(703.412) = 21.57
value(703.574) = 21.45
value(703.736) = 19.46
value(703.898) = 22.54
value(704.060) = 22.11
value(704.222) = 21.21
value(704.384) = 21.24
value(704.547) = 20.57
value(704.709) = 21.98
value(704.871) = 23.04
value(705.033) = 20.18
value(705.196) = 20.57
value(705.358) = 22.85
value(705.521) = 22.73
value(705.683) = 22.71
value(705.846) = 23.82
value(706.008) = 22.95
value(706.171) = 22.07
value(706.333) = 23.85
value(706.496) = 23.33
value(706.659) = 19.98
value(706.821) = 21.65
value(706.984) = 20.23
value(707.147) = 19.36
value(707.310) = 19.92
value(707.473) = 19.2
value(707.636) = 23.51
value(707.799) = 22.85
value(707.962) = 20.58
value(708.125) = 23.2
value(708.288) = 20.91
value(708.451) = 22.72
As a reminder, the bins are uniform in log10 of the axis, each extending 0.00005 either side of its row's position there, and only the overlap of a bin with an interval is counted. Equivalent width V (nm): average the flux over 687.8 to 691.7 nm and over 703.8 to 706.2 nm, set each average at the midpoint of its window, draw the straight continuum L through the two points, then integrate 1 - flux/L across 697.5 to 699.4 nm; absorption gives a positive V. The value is 0.07 nm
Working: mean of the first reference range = 23.4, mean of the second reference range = 22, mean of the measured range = 21.8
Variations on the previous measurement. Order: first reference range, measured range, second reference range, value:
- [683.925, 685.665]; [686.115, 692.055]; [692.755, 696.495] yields -0.23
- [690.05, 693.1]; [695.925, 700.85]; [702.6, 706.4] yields 0.16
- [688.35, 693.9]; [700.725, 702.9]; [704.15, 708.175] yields 0.08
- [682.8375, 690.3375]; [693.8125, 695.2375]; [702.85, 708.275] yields -0.06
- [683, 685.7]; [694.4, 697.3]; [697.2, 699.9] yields -0.10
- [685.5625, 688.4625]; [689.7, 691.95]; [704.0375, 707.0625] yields -0.06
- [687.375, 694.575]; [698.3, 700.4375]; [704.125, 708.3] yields 0.02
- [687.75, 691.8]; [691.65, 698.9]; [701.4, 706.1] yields 0.03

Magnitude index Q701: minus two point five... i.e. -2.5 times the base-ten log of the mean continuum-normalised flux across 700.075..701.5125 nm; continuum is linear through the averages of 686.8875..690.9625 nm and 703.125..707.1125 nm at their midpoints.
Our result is 0.04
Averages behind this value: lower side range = 23.5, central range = 21.4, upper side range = 21.8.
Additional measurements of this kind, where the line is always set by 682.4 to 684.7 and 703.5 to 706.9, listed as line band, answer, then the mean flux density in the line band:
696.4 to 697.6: 0.00 mag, 22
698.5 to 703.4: 0.01 mag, 21.8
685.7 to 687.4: -0.05 mag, 23.4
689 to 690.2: -0.04 mag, 23.1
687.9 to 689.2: -0.04 mag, 23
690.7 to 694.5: -0.06 mag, 23.4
